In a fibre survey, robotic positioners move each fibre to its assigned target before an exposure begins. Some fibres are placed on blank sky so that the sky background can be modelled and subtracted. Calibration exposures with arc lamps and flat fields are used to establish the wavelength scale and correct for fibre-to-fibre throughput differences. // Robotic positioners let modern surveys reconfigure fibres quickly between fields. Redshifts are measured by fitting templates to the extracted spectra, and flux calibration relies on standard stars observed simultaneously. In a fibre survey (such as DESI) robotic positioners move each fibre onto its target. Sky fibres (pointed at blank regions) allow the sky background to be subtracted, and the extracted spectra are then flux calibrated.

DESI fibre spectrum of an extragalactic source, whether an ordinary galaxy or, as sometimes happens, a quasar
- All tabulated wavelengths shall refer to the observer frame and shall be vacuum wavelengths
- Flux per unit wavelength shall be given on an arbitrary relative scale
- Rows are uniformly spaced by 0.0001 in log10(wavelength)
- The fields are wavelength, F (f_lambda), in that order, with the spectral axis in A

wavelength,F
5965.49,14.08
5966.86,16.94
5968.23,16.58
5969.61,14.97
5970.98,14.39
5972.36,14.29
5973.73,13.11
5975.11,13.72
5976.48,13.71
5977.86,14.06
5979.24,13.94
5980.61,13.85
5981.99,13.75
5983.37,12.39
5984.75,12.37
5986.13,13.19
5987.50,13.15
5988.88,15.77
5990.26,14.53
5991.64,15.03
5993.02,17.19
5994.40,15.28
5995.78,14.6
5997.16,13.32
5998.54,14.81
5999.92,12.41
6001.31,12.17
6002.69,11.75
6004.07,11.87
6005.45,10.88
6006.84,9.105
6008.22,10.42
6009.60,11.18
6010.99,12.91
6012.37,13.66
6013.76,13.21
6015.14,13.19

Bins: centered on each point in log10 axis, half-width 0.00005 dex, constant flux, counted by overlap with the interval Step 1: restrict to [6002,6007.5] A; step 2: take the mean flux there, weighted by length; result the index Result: 10.9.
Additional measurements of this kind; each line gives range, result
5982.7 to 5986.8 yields 12.6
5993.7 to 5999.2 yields 14.5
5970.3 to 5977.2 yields 13.8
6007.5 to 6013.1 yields 12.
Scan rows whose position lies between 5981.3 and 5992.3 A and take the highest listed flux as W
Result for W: 15.77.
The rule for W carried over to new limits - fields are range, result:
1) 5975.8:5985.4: 14.06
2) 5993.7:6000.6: 15.28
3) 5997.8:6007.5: 14.81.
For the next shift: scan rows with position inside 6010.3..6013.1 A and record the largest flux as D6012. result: 13.66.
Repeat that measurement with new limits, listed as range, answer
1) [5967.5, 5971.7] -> 16.58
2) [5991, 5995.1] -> 17.19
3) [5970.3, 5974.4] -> 14.39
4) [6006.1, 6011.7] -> 12.91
